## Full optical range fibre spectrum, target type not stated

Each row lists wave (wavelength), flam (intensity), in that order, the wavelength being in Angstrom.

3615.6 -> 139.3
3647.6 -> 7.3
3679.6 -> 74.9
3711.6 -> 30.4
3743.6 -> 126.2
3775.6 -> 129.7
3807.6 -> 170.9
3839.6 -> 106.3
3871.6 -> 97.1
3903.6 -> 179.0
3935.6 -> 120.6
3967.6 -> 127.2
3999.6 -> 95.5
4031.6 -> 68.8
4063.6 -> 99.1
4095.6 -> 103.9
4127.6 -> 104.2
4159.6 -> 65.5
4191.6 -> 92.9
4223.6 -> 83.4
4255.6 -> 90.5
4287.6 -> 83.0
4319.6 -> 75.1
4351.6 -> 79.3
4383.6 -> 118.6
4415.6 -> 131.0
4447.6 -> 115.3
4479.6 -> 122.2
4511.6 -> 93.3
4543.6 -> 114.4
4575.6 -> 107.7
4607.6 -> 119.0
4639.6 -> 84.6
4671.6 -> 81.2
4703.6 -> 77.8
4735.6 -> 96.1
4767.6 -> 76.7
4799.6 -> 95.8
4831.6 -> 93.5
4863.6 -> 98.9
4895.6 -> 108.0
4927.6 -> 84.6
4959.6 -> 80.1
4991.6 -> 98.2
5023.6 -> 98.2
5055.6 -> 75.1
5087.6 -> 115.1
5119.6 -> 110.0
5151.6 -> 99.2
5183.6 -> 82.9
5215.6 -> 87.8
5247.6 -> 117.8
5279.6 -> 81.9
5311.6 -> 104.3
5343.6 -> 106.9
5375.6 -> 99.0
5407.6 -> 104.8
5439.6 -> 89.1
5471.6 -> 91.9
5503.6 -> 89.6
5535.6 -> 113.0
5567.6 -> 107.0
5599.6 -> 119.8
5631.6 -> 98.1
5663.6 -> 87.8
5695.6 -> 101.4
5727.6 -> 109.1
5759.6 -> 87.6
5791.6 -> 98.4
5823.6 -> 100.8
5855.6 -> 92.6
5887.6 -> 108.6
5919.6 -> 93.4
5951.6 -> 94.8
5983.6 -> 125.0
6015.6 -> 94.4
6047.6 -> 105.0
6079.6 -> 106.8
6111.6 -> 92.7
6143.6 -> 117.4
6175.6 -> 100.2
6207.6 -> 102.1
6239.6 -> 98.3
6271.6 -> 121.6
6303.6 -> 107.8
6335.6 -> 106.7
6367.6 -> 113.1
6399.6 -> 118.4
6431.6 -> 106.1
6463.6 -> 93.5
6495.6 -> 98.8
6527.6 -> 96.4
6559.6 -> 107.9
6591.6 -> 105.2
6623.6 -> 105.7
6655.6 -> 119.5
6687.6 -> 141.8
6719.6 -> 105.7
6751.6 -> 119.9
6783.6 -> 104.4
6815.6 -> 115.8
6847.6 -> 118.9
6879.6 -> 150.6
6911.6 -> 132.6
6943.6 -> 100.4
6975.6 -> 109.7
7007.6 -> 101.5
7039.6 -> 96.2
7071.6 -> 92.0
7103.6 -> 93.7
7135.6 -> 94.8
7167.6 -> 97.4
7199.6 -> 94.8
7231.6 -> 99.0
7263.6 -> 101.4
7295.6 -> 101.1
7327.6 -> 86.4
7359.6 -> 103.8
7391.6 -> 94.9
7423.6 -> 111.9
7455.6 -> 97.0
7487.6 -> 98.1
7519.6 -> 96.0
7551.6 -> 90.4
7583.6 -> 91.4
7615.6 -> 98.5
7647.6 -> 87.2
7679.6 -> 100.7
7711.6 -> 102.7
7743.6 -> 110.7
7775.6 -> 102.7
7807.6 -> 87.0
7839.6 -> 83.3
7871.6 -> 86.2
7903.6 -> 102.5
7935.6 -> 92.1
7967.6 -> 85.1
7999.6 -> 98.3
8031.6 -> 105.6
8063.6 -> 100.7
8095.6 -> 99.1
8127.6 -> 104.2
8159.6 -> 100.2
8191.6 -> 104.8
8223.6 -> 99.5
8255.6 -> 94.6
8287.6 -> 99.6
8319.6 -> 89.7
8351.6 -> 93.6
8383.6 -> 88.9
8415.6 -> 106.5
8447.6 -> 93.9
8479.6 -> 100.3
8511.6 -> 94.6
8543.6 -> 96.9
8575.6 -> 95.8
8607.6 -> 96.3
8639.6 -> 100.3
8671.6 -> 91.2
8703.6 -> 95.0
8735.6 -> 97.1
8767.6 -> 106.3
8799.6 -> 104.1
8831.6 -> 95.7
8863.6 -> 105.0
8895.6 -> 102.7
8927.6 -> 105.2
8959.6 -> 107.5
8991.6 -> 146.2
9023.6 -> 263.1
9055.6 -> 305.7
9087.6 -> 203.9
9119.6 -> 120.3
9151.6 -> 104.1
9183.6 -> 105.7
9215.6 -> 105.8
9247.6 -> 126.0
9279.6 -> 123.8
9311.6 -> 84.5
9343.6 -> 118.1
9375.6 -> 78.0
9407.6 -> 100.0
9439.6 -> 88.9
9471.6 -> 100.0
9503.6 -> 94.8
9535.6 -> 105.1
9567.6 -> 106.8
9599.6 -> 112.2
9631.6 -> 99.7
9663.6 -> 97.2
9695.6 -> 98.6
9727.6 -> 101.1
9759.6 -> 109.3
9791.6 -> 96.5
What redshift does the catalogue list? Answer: 0.377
